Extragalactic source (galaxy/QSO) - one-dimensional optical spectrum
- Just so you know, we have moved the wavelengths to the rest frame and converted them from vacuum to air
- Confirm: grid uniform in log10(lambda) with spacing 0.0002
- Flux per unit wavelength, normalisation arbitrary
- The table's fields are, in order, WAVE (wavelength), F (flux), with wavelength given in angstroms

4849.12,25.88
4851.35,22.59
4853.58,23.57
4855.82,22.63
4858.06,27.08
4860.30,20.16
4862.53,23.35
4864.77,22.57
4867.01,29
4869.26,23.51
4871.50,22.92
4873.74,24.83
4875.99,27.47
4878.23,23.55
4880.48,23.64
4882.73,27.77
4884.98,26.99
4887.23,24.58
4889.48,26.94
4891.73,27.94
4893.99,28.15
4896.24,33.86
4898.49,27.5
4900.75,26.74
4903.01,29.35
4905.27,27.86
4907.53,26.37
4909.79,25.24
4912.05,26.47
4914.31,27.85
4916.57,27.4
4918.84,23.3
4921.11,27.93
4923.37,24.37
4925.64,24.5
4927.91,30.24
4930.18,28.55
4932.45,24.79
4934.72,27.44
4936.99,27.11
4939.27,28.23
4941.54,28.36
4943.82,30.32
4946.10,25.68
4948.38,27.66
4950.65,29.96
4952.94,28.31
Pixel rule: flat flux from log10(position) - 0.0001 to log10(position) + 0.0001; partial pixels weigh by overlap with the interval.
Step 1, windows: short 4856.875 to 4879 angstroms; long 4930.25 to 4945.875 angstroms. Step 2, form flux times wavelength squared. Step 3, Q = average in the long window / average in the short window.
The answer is 1.16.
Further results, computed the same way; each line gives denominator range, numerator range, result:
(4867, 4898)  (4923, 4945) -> 1.06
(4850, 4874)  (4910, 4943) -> 1.16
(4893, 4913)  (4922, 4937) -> 0.97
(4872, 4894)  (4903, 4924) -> 1.03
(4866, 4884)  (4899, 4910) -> 1.09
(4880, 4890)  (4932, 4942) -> 1.07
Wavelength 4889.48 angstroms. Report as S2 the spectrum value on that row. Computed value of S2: 26.94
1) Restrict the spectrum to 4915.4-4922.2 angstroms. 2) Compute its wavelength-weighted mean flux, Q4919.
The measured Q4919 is 26.2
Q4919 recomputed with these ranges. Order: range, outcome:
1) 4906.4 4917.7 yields 26.7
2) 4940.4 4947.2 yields 28.1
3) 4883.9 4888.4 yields 25.8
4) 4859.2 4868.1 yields 23.8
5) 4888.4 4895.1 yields 27.7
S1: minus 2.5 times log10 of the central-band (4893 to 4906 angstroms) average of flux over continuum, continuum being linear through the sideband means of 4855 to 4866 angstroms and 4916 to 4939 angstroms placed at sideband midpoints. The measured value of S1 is -0.151 mag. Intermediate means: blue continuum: 23.2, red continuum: 26.6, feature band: 29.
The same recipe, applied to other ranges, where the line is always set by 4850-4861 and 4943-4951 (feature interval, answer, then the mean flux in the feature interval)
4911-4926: 0.026 mag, 26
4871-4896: -0.059 mag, 26.2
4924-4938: 0.013 mag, 27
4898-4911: -0.049 mag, 27.1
